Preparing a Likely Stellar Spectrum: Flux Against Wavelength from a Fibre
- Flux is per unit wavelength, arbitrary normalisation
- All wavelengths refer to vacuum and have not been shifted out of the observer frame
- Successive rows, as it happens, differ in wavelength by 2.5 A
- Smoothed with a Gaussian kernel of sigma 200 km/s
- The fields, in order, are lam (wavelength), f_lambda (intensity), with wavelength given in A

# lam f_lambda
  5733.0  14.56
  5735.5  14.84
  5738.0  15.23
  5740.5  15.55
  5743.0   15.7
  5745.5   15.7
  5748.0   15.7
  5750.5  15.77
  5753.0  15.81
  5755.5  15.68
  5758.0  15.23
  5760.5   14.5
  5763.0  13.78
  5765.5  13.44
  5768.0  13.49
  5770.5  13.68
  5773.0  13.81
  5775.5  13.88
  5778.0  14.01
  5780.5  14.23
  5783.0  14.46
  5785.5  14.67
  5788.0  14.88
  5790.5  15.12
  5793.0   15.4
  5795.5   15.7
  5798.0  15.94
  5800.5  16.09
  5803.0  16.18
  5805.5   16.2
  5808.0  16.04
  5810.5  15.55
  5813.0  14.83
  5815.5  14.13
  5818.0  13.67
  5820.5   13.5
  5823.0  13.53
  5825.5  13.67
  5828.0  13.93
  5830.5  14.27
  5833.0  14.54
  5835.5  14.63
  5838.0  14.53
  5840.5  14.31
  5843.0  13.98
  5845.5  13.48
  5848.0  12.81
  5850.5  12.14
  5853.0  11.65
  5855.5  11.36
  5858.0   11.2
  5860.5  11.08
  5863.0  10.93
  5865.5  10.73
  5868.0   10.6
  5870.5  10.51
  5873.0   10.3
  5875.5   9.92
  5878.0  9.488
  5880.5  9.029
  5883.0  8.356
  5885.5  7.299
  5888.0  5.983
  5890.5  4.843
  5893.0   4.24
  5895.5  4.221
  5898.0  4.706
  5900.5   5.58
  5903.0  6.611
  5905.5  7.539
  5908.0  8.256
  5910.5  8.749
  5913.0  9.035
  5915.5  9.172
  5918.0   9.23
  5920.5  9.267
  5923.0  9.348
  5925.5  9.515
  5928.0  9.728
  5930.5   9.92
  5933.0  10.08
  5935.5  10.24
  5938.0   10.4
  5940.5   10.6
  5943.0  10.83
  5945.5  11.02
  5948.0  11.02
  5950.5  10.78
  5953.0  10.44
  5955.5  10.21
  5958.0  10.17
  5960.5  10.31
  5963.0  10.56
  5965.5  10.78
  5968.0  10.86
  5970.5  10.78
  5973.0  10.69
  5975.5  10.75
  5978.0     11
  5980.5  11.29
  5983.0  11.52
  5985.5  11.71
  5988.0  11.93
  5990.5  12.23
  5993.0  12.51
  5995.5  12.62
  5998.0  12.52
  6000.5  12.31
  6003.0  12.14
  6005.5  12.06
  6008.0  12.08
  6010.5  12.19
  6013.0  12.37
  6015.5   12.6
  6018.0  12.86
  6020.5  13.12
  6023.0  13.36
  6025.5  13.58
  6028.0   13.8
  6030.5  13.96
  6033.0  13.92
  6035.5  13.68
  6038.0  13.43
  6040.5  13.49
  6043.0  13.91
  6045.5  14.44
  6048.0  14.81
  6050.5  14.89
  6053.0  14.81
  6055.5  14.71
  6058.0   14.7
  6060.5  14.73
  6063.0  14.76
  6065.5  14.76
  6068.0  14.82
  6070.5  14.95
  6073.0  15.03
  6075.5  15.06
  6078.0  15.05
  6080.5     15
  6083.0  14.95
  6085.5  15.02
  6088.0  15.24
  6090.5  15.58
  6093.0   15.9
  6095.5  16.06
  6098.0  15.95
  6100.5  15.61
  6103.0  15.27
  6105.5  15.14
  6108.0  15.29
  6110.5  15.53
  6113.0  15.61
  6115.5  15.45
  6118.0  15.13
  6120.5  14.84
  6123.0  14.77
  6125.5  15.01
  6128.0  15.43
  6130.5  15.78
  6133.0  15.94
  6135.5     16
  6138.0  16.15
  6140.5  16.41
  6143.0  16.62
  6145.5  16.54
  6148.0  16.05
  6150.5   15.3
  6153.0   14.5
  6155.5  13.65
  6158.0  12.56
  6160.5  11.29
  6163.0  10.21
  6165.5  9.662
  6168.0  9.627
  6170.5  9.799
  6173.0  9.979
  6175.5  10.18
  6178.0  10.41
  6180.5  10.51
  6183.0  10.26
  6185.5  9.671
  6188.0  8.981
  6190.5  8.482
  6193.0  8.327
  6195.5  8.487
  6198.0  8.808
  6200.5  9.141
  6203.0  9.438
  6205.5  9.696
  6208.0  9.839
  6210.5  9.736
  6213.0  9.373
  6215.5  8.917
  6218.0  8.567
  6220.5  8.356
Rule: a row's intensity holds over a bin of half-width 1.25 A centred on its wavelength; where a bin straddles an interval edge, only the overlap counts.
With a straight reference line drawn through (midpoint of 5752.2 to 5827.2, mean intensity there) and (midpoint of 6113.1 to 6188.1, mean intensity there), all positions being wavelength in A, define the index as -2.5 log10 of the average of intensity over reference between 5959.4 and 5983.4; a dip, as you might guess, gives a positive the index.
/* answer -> 0.28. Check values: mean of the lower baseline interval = 14.7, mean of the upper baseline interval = 13.3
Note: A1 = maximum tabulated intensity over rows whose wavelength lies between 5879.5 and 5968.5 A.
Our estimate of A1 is 11.02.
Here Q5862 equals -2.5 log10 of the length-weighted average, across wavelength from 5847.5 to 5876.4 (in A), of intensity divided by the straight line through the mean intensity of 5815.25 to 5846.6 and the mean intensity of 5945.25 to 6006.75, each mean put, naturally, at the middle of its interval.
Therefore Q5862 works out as 0.21 mag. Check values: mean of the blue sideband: 14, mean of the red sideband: 11.3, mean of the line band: 11.1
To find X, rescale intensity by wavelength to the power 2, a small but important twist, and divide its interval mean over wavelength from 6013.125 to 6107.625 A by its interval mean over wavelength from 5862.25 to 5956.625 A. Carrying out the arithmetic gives 1.72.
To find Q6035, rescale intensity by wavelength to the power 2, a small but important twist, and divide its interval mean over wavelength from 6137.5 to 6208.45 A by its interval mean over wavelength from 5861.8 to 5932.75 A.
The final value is 1.49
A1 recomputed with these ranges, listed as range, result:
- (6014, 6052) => 14.89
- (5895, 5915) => 9.035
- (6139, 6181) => 16.62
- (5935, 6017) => 12.62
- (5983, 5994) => 12.51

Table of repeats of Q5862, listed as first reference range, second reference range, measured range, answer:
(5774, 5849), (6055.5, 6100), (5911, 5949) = 0.437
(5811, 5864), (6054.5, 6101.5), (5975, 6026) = 0.189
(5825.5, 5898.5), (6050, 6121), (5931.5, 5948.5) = 0.158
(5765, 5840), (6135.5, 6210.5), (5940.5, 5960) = 0.248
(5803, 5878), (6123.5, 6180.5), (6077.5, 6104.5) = -0.155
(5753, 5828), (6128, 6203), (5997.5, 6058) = -0.033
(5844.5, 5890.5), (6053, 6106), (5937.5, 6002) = 0.132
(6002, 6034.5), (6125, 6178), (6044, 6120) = -0.146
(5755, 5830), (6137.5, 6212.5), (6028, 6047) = -0.113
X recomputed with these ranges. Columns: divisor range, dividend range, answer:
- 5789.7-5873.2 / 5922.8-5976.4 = 0.80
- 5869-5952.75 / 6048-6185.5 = 1.75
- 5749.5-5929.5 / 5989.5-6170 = 1.29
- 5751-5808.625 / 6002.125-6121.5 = 1.07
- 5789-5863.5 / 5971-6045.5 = 0.95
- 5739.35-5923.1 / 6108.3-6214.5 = 1.13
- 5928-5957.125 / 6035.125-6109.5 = 1.49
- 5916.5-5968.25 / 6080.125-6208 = 1.37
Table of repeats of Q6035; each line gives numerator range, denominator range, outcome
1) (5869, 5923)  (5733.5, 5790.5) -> 0.55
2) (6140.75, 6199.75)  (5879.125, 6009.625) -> 1.25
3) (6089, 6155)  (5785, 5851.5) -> 1.18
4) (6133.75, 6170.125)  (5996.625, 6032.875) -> 1.13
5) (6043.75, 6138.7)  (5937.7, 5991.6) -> 1.45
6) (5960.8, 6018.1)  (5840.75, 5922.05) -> 1.32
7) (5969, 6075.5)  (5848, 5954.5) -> 1.49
